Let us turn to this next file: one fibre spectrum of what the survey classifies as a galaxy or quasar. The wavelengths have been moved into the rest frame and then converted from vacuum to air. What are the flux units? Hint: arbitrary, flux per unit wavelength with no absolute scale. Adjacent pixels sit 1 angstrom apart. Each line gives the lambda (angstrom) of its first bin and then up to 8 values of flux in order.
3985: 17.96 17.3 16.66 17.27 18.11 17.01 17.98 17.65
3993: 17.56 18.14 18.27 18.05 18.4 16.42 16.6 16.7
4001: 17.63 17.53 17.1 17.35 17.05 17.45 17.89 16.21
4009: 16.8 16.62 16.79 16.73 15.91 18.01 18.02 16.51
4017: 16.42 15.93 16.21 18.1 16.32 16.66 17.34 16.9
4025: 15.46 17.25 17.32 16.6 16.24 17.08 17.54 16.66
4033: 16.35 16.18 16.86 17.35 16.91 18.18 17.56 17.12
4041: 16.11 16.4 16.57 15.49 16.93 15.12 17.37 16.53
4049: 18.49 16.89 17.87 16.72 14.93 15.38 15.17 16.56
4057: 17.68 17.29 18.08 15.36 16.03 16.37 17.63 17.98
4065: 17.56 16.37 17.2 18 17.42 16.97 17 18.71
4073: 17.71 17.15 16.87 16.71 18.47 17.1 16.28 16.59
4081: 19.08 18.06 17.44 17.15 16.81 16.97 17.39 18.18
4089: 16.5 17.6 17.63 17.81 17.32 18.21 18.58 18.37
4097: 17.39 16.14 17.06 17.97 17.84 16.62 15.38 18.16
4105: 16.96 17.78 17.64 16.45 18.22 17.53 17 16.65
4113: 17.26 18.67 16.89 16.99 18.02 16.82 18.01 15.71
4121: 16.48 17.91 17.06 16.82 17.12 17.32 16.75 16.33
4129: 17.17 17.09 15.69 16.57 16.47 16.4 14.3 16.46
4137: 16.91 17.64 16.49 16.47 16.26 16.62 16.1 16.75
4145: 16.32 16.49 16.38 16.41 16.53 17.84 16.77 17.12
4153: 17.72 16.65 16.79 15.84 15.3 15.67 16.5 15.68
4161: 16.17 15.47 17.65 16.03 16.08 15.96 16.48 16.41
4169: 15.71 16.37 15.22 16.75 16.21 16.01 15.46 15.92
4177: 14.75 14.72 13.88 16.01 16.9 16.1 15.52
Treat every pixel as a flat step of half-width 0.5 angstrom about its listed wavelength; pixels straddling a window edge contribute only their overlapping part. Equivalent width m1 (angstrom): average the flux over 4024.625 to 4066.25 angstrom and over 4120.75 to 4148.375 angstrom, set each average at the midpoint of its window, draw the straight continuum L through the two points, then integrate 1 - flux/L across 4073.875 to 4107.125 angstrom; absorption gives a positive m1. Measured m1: -1.4 angstrom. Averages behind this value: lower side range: 16.8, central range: 17.4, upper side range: 16.6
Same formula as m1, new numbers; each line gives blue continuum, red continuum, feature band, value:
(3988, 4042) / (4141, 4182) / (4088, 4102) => -0.8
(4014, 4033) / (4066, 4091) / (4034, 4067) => 0.6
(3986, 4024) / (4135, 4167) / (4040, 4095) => -0.7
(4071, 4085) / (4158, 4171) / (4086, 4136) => -0.5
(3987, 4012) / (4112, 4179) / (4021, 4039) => 0.3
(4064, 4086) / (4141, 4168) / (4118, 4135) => 0.0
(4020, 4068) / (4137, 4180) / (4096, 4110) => -0.6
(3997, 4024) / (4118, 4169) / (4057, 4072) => -0.3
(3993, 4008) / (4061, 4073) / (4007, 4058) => 1.9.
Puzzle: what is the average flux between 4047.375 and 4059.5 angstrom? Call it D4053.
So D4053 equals 16.8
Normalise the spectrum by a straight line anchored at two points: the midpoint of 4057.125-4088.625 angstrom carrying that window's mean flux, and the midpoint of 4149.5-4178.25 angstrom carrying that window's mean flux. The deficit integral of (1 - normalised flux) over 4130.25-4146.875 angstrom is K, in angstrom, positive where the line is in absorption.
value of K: 0.1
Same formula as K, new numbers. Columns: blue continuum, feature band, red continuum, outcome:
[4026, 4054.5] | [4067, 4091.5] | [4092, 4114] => -0.4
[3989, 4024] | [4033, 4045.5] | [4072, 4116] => 0.3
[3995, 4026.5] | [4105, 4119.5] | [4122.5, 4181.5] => -0.8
